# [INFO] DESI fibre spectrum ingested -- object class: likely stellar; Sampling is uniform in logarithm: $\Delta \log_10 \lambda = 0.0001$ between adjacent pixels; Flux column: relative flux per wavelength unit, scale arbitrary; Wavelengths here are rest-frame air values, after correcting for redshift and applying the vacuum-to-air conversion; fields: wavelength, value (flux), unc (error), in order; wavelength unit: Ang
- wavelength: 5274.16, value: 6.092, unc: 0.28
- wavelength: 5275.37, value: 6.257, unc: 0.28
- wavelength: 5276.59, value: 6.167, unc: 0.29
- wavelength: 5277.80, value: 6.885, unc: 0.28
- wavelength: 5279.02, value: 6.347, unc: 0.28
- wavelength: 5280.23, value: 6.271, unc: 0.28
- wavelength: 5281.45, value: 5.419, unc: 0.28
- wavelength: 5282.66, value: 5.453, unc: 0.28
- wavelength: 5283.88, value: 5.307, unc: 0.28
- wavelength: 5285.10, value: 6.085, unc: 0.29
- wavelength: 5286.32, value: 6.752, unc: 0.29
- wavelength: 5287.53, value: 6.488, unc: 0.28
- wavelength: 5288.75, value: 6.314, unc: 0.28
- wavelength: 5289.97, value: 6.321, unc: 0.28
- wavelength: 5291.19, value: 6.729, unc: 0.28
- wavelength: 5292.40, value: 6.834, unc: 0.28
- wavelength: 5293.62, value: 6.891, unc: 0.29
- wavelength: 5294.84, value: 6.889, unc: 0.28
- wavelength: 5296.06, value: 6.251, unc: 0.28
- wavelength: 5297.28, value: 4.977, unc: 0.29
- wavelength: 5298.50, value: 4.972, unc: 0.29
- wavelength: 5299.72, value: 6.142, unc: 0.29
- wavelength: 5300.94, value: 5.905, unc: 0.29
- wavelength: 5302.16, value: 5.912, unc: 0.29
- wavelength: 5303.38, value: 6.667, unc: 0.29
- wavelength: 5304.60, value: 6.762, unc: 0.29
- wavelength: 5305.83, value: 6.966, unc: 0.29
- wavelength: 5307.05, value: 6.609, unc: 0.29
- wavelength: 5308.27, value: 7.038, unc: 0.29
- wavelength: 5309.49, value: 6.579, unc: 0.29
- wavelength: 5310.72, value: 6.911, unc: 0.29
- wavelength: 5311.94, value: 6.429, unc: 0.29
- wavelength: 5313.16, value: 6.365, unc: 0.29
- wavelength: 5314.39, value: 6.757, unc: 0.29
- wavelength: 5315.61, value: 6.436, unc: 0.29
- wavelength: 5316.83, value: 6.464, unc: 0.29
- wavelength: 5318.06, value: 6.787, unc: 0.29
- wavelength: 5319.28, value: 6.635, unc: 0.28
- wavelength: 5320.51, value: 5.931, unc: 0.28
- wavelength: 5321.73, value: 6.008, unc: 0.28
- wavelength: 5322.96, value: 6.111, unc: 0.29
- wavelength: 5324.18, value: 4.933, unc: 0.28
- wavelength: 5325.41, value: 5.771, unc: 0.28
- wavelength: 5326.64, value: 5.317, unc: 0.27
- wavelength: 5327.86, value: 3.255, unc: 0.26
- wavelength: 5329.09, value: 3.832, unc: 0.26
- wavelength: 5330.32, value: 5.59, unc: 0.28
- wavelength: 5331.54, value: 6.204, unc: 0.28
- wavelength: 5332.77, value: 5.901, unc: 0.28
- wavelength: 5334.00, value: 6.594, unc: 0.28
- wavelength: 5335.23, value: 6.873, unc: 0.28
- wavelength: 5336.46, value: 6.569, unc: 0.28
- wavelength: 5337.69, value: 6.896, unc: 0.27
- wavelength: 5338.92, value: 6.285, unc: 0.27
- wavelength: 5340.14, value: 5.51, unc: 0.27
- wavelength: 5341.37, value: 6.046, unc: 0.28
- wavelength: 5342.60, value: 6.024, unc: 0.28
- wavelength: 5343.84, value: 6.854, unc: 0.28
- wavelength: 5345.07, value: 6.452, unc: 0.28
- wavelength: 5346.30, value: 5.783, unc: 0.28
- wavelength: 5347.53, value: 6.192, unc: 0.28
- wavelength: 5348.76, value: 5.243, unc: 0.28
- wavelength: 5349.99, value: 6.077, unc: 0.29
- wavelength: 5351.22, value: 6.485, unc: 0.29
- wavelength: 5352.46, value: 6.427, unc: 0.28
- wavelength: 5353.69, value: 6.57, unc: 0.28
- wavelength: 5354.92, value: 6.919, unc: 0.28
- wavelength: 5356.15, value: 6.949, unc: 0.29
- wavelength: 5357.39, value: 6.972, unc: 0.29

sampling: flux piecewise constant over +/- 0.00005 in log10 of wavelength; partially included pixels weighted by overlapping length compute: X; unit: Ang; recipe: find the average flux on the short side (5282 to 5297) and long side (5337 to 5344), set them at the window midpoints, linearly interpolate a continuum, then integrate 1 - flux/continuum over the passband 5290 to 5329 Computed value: 0.7 Ang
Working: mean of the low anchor 6.33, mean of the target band 6.17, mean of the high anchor 6.23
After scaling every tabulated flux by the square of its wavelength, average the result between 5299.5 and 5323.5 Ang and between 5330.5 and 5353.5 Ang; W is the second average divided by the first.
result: 0.97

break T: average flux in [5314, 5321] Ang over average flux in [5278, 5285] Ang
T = 1.1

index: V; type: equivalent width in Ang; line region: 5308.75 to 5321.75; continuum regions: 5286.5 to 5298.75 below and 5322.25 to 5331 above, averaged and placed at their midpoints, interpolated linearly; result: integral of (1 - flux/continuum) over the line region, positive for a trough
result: -2.6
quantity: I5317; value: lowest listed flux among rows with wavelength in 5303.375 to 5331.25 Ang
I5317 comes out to 3.255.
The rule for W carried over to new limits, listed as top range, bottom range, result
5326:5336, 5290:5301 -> 0.89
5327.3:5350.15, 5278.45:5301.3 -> 0.98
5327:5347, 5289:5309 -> 0.94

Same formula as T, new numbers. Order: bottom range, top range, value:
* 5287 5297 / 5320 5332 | 0.81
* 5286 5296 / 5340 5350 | 0.91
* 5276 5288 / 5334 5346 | 1.04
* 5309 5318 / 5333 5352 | 0.95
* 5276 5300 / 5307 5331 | 0.97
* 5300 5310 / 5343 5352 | 0.94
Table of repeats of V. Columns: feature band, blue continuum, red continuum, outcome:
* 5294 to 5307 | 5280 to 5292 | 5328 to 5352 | -0.18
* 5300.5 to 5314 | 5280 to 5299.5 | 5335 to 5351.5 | -0.92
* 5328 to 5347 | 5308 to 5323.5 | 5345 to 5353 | 0.56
